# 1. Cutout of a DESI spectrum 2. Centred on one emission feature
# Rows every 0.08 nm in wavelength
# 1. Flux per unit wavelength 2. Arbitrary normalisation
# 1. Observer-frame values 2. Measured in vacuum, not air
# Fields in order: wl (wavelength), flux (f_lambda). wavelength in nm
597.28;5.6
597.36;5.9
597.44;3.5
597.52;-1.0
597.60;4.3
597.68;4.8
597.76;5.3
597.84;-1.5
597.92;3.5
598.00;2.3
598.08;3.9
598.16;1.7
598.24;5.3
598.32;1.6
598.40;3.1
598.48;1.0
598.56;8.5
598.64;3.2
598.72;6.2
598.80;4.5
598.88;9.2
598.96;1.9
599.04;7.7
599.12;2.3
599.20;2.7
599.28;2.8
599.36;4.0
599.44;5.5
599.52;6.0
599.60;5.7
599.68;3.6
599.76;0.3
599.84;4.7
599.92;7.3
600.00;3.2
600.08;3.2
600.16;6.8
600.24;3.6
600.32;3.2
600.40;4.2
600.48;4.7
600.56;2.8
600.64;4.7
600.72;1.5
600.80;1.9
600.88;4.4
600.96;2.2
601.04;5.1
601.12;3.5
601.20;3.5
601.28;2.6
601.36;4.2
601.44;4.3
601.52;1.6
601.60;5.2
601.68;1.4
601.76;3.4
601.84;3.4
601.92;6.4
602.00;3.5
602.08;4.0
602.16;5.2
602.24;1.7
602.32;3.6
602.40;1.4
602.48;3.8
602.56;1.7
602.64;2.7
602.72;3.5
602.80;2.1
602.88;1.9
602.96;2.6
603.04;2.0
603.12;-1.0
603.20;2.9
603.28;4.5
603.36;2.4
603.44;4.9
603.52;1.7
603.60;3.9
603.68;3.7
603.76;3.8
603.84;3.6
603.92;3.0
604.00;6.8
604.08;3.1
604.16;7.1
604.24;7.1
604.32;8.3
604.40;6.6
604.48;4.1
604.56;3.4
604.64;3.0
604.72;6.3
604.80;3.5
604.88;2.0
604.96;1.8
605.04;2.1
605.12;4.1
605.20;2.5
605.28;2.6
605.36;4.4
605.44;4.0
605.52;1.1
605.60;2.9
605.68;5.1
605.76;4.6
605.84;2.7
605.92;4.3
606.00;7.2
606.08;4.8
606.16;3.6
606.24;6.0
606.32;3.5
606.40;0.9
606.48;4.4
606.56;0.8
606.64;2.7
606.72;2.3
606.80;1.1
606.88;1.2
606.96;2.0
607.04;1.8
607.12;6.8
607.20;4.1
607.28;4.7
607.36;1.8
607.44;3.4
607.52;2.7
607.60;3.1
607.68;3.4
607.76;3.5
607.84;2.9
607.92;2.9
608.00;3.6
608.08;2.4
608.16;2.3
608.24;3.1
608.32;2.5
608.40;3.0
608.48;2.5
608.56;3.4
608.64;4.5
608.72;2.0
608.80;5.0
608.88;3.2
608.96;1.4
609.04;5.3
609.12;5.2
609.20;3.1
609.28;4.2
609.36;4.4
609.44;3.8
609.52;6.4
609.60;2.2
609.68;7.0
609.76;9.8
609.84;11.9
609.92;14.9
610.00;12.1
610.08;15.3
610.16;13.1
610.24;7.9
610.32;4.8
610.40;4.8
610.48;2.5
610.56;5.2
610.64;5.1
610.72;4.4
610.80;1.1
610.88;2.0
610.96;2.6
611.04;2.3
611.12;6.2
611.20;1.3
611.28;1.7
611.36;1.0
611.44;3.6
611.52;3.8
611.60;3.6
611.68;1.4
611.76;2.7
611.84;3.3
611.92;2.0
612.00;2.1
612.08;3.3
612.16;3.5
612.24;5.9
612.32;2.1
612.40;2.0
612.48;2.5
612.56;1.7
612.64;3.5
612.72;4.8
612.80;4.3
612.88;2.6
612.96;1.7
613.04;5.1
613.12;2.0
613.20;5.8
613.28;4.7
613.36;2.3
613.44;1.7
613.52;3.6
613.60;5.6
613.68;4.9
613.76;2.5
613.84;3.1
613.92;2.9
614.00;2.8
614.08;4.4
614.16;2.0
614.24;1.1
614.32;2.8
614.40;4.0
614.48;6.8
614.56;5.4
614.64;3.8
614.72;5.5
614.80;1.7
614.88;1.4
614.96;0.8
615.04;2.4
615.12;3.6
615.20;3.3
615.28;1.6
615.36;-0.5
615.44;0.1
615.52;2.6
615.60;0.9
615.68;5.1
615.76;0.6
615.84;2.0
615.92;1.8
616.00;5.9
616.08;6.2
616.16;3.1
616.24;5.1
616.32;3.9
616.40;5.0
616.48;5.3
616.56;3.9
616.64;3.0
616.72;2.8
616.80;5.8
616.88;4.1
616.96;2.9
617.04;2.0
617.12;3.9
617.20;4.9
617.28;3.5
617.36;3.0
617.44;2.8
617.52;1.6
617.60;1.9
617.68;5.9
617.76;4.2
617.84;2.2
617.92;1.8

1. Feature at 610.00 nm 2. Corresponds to [O III]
